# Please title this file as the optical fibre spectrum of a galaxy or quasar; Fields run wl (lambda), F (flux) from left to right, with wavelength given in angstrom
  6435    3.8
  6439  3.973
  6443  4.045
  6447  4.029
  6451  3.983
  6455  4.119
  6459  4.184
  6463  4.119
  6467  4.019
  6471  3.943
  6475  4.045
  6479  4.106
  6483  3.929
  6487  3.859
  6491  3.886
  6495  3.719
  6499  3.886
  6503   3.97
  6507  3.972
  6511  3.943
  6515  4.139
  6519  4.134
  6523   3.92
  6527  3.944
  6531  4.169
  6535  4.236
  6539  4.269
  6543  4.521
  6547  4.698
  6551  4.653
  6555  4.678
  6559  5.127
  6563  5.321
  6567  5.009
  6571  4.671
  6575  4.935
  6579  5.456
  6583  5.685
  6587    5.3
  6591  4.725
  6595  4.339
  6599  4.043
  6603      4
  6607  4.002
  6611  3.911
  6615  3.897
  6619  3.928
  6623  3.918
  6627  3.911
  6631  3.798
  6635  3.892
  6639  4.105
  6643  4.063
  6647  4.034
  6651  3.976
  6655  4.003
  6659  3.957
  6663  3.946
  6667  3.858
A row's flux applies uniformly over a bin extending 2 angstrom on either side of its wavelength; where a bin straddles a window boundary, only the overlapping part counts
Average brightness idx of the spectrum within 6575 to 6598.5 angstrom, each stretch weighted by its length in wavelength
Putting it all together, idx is 5.02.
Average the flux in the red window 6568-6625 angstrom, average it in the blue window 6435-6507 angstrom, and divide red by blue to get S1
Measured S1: 1.13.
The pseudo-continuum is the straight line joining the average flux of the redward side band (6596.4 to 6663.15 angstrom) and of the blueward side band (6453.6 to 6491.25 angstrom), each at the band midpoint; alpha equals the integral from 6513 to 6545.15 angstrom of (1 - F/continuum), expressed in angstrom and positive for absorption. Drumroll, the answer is -1.3 angstrom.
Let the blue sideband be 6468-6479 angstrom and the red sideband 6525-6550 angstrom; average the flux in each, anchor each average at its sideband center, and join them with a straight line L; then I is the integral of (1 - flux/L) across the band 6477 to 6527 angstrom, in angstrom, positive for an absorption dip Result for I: 2.37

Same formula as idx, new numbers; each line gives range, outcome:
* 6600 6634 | 3.92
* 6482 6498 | 3.85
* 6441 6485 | 4.05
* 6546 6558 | 4.71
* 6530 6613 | 4.66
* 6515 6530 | 4.03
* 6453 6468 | 4.12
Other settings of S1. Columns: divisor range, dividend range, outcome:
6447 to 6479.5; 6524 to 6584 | 1.16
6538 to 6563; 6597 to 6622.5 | 0.84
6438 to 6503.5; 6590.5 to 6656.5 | 1.01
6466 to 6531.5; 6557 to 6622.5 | 1.17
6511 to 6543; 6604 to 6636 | 0.95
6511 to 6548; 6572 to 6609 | 1.12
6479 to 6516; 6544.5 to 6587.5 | 1.28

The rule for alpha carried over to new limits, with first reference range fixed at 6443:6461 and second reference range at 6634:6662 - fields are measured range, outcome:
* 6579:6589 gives -3.6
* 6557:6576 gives -4.6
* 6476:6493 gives 0.5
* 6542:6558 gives -2.5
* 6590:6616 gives -0.6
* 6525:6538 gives -0.3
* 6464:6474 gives 0.2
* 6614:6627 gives 0.3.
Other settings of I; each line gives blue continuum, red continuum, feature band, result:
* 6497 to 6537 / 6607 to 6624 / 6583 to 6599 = -3.47 angstrom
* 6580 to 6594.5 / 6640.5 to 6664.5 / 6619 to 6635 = 2.04 angstrom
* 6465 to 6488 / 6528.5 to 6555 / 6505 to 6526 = 1.17 angstrom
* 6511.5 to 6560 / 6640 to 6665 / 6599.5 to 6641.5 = 1.57 angstrom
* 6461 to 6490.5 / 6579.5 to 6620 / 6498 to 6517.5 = 0.56 angstrom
